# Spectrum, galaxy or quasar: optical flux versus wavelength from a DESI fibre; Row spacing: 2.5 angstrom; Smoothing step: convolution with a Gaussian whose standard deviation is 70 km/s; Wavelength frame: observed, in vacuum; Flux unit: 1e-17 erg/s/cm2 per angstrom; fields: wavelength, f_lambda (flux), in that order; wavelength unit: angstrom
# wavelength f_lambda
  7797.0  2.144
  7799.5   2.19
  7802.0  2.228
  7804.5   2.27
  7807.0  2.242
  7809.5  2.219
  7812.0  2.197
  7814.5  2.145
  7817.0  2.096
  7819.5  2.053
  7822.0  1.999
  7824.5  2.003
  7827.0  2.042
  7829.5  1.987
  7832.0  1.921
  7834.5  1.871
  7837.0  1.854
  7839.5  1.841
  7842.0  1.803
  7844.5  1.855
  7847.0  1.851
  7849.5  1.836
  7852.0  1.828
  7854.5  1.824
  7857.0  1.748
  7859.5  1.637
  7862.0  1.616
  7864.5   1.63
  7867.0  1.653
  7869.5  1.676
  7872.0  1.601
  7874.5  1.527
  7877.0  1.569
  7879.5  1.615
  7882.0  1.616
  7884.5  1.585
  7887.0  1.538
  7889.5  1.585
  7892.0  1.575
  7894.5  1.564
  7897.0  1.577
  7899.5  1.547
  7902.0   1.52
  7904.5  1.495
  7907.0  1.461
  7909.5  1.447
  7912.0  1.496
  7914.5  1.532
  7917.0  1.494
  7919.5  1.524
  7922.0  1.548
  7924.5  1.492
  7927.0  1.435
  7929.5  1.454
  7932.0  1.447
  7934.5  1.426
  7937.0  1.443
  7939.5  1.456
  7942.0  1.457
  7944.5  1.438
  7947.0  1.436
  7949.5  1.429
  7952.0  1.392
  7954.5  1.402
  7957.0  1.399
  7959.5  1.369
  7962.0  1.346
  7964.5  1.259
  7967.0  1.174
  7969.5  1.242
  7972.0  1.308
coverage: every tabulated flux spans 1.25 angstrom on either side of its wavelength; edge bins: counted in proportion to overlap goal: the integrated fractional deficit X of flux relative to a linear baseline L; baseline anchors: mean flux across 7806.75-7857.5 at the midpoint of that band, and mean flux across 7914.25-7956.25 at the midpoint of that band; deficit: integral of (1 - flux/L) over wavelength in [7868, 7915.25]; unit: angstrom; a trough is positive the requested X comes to 3.2 angstrom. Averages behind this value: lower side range 1.96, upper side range 1.46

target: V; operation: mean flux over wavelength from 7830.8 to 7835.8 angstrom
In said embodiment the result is 1.9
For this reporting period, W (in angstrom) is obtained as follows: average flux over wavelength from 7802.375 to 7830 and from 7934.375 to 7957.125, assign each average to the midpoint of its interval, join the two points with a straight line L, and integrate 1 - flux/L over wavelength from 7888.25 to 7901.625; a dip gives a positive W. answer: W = 1.1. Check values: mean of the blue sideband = 2.12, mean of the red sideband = 1.43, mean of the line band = 1.57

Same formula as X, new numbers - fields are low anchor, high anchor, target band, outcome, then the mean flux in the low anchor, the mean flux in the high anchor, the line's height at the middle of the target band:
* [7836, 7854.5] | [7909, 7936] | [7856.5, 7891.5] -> 1.9 angstrom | 1.84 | 1.48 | 1.7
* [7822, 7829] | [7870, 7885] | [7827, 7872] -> 0.7 angstrom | 2.01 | 1.59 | 1.82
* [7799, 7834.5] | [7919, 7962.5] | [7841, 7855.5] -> 0.8 angstrom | 2.1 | 1.44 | 1.93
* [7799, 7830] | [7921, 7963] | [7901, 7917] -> 1.2 angstrom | 2.13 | 1.43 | 1.61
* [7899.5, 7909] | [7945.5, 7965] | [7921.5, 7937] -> -0.2 angstrom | 1.5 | 1.38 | 1.44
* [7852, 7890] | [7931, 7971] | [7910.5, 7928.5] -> -0.2 angstrom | 1.64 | 1.38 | 1.48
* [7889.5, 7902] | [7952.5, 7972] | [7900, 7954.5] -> -0.9 angstrom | 1.56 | 1.32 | 1.45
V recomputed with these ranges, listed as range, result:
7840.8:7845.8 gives 1.83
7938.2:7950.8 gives 1.44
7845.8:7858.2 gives 1.82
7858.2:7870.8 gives 1.64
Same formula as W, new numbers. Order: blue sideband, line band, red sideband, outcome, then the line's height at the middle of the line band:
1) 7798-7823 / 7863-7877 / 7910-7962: 1.6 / 1.83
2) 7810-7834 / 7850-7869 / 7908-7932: 1.3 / 1.83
